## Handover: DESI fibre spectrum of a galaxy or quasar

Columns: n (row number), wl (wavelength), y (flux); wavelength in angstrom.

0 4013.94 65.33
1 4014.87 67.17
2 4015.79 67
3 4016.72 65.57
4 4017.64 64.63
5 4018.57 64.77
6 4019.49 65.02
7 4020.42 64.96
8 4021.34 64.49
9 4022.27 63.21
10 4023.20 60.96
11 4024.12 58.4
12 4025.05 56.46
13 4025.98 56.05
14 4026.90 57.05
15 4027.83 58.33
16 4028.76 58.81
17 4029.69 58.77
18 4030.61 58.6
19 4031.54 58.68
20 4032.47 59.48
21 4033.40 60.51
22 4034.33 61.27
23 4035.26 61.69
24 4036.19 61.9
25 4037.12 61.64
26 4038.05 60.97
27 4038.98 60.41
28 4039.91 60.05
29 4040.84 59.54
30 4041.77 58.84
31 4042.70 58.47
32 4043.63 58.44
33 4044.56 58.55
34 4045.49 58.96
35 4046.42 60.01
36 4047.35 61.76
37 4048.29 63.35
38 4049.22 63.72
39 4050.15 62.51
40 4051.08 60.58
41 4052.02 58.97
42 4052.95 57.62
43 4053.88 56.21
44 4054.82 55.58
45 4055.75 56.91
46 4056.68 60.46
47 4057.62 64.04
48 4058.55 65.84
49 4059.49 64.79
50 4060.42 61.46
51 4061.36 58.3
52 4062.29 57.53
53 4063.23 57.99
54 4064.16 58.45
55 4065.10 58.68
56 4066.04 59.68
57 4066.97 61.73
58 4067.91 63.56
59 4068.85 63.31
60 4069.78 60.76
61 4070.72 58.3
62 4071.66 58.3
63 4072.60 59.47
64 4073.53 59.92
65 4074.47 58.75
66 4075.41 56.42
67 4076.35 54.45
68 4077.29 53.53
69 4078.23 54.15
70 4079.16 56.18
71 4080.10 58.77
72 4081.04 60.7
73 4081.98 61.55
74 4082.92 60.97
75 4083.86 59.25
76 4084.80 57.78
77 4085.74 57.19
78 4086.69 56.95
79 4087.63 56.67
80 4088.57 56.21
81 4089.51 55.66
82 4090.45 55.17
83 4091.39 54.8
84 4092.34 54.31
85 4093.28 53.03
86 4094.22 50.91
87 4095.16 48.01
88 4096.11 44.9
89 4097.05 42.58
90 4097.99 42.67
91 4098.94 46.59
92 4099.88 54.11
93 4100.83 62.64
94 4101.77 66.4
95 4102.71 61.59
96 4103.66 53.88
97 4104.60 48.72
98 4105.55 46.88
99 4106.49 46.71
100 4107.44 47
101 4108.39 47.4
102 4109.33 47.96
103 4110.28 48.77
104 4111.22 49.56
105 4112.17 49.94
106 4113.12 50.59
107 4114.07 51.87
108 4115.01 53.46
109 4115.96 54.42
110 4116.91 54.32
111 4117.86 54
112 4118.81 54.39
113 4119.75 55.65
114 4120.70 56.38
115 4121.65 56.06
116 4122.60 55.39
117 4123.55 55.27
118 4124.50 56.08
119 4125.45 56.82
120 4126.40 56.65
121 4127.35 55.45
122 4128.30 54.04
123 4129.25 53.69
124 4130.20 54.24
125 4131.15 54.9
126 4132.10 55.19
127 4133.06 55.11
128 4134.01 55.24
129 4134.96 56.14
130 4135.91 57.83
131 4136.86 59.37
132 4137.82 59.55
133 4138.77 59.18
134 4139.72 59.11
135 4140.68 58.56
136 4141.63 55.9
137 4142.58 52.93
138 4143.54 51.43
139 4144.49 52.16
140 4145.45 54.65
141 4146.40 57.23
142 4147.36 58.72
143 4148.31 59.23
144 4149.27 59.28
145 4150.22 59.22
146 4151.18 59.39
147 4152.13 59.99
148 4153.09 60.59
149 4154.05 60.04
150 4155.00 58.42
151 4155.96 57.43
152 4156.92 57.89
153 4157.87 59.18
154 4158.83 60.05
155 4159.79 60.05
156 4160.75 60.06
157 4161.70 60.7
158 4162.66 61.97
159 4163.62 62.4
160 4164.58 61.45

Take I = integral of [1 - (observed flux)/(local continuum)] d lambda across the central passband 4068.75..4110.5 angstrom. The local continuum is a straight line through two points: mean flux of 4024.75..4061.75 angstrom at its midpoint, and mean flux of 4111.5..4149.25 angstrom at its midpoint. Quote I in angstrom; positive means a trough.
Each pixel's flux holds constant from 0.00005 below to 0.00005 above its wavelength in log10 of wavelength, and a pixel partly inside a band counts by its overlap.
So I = 2.1 angstrom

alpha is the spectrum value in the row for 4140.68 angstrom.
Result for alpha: 58.56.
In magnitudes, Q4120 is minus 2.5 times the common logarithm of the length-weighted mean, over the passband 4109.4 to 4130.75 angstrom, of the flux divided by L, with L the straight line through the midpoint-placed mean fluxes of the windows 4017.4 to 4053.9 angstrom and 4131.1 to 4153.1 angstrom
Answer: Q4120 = 0.08 mag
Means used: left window 60.4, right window 57.1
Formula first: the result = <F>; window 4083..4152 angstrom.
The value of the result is 54.4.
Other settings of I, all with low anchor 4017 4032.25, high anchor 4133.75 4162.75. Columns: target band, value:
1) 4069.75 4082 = 0.38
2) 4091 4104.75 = 1.56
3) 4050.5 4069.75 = -0.07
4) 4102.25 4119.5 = 2.23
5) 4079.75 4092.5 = 0.37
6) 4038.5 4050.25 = -0.01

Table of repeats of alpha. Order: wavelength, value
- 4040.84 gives 59.54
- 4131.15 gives 54.9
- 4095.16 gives 48.01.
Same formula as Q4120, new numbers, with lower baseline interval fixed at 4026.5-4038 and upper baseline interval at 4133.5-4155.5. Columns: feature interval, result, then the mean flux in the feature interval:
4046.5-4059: -0.02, 60.6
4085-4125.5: 0.11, 52.8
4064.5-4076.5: -0.01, 59.6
